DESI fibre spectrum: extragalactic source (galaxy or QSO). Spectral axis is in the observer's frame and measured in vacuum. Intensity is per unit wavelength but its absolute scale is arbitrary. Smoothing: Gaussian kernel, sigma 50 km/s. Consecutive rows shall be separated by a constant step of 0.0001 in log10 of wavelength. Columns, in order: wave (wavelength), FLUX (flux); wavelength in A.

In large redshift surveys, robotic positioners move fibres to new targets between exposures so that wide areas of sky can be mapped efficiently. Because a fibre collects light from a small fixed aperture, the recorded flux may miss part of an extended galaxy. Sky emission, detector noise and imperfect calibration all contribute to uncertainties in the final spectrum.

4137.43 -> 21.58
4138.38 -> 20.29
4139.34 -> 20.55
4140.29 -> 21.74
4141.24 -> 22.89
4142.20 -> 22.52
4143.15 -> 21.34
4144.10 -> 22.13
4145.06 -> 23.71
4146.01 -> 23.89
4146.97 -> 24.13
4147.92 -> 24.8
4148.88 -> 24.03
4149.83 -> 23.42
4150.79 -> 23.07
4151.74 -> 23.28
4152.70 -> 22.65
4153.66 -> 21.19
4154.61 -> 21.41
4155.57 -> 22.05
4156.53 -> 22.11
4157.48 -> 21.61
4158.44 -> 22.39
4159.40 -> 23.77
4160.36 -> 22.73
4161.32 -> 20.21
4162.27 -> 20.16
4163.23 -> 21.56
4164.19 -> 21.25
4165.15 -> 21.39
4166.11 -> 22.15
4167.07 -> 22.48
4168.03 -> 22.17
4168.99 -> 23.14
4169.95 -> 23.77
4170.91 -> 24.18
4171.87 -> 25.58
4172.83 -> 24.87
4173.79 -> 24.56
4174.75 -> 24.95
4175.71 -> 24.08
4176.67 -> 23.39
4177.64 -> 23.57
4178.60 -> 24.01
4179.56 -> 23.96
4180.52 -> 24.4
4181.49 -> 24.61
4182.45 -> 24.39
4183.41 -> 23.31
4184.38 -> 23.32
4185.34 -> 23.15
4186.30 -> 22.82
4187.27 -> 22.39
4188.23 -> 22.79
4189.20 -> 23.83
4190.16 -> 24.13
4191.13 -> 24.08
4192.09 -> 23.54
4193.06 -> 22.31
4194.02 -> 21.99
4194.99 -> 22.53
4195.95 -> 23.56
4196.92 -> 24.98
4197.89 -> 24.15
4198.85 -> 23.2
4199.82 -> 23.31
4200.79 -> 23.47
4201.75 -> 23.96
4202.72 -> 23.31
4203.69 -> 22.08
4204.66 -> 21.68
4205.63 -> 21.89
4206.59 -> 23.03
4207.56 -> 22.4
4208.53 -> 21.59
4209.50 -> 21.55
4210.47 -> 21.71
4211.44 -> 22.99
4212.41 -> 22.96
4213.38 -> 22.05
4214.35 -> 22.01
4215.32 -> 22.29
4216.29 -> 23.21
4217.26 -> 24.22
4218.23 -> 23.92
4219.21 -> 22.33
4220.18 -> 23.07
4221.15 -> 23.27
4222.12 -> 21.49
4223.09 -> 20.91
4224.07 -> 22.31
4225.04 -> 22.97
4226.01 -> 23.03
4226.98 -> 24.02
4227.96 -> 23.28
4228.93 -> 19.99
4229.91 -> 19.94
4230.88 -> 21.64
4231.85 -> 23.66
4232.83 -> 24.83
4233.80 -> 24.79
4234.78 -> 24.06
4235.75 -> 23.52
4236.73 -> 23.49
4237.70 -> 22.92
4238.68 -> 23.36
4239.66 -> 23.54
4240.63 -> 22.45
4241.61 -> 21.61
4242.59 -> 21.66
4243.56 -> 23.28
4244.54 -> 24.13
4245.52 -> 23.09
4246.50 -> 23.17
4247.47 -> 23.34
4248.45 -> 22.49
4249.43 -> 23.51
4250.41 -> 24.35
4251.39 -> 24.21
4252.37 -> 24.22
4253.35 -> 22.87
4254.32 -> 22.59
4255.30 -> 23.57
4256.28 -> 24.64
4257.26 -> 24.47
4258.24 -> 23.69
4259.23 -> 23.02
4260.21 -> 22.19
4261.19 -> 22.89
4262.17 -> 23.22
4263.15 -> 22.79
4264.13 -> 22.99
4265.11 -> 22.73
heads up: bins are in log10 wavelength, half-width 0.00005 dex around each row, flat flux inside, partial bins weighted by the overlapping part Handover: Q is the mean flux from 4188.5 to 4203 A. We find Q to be 23.5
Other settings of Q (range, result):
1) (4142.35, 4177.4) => 22.9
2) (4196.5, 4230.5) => 22.6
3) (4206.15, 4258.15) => 23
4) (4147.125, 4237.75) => 23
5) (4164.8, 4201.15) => 23.5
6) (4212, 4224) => 22.6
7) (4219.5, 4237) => 22.8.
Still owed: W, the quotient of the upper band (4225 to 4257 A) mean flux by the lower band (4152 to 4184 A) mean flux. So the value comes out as 1.01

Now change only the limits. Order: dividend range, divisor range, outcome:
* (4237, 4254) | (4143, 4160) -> 1.01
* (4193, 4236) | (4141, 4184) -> 0.99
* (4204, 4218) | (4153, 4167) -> 1.03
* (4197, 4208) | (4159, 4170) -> 1.05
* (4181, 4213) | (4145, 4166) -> 1.03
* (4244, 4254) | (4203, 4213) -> 1.06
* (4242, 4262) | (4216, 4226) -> 1.03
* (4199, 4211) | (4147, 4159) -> 0.99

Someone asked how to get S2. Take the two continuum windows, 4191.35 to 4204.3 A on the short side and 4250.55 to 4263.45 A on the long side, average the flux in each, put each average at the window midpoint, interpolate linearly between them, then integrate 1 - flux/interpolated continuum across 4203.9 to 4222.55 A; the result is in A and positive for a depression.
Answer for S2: 0.6 A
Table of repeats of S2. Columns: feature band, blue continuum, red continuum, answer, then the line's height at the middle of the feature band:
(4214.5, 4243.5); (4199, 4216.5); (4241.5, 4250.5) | 0.0 A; 22.8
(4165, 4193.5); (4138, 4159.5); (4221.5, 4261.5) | -1.1 A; 22.7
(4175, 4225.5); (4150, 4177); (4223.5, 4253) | -0.3 A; 22.9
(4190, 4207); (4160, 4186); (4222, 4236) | -0.1 A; 23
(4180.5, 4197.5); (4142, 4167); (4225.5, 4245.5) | -0.6 A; 22.7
